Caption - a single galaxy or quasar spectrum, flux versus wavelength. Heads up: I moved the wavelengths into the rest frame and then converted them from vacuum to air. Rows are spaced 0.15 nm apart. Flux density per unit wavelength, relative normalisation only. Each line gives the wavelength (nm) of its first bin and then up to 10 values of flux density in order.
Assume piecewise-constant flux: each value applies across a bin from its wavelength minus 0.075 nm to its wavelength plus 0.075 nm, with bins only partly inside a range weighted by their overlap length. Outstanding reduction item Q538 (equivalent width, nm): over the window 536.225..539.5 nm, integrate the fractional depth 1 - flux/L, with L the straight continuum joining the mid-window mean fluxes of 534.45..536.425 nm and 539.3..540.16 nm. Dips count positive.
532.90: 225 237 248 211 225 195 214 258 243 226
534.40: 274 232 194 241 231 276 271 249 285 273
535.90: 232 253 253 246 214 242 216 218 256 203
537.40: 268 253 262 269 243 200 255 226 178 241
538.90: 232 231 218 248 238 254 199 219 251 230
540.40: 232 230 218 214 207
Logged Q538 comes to 0.08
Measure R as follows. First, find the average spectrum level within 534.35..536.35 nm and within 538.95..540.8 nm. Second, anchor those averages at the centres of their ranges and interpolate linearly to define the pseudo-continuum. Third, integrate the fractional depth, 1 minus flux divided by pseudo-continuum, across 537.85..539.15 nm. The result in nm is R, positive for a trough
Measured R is 0.047 nm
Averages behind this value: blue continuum 251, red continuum 230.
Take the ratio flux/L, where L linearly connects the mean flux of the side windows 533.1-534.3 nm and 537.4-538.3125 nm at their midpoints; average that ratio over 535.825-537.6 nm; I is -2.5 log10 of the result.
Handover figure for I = 0.022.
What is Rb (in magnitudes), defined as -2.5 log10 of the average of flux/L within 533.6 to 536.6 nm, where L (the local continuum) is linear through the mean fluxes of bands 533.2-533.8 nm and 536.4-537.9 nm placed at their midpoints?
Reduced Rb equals -0.080 mag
